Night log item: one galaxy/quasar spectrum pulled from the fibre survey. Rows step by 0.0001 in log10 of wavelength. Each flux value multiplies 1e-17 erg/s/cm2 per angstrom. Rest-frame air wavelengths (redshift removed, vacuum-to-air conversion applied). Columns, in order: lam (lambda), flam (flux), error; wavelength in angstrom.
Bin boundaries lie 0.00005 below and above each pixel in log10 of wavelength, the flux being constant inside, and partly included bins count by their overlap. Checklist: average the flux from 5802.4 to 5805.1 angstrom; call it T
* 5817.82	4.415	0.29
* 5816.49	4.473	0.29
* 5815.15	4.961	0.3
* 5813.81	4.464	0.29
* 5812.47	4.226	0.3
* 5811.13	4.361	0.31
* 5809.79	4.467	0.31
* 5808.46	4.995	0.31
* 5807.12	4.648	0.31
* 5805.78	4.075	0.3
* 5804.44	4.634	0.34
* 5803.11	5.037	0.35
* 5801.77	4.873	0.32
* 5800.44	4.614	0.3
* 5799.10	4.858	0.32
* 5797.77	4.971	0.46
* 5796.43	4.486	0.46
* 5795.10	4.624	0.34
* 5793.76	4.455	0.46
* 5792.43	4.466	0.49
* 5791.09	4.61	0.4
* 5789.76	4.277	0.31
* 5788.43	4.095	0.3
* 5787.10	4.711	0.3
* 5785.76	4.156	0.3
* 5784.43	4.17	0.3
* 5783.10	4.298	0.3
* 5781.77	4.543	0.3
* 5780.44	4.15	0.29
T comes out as 4.84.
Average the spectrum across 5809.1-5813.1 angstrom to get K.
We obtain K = 4.36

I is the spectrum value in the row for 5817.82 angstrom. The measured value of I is 4.415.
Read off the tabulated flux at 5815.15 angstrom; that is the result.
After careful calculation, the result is 4.961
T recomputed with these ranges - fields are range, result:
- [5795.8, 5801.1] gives 4.73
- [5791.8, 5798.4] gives 4.6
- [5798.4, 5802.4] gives 4.79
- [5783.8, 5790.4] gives 4.28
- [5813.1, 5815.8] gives 4.7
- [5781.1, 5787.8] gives 4.37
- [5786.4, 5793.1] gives 4.43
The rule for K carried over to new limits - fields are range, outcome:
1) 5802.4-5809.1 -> 4.67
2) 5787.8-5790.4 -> 4.19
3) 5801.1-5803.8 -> 4.97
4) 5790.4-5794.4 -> 4.51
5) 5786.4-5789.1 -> 4.4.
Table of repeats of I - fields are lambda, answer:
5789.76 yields 4.277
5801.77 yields 4.873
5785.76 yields 4.156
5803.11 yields 5.037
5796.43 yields 4.486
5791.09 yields 4.61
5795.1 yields 4.624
